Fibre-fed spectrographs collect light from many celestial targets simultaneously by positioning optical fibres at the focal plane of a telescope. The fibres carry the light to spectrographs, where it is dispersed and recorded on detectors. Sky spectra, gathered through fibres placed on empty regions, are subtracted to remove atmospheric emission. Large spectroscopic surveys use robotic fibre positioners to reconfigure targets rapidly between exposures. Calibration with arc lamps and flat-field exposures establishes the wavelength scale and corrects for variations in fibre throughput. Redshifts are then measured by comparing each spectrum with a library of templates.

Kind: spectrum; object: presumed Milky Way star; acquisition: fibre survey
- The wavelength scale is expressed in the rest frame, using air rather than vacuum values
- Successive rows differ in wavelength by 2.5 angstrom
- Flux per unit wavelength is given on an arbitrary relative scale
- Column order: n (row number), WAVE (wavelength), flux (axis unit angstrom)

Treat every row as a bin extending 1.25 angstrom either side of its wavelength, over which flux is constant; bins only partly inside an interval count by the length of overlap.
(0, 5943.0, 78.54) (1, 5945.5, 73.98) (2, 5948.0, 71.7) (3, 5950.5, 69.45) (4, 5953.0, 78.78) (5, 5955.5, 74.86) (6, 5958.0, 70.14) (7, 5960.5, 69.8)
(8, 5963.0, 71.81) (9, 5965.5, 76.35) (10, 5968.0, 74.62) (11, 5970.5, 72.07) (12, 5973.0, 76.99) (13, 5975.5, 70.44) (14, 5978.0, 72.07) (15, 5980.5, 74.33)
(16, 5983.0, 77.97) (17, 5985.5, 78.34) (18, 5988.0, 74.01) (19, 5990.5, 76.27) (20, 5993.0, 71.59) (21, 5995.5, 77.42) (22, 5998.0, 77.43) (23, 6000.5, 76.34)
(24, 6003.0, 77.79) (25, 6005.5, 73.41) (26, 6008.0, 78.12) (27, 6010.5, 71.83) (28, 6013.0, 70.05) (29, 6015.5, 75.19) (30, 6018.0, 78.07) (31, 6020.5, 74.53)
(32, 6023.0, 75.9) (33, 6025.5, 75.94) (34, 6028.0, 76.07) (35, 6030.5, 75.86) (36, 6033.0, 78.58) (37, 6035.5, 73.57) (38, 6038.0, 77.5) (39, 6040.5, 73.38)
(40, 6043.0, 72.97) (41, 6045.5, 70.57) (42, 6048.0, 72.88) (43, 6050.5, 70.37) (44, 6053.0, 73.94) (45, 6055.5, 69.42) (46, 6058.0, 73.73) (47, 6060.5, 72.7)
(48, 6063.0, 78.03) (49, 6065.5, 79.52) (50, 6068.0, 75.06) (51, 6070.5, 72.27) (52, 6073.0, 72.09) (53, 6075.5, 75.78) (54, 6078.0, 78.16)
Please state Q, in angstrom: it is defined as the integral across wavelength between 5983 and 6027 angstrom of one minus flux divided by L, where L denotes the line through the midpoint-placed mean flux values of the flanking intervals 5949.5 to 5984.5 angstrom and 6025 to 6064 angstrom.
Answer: -1.0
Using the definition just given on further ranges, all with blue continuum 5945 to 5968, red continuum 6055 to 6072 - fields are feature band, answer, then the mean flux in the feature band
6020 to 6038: -0.5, 76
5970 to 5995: -0.4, 74.6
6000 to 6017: -0.2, 74.7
